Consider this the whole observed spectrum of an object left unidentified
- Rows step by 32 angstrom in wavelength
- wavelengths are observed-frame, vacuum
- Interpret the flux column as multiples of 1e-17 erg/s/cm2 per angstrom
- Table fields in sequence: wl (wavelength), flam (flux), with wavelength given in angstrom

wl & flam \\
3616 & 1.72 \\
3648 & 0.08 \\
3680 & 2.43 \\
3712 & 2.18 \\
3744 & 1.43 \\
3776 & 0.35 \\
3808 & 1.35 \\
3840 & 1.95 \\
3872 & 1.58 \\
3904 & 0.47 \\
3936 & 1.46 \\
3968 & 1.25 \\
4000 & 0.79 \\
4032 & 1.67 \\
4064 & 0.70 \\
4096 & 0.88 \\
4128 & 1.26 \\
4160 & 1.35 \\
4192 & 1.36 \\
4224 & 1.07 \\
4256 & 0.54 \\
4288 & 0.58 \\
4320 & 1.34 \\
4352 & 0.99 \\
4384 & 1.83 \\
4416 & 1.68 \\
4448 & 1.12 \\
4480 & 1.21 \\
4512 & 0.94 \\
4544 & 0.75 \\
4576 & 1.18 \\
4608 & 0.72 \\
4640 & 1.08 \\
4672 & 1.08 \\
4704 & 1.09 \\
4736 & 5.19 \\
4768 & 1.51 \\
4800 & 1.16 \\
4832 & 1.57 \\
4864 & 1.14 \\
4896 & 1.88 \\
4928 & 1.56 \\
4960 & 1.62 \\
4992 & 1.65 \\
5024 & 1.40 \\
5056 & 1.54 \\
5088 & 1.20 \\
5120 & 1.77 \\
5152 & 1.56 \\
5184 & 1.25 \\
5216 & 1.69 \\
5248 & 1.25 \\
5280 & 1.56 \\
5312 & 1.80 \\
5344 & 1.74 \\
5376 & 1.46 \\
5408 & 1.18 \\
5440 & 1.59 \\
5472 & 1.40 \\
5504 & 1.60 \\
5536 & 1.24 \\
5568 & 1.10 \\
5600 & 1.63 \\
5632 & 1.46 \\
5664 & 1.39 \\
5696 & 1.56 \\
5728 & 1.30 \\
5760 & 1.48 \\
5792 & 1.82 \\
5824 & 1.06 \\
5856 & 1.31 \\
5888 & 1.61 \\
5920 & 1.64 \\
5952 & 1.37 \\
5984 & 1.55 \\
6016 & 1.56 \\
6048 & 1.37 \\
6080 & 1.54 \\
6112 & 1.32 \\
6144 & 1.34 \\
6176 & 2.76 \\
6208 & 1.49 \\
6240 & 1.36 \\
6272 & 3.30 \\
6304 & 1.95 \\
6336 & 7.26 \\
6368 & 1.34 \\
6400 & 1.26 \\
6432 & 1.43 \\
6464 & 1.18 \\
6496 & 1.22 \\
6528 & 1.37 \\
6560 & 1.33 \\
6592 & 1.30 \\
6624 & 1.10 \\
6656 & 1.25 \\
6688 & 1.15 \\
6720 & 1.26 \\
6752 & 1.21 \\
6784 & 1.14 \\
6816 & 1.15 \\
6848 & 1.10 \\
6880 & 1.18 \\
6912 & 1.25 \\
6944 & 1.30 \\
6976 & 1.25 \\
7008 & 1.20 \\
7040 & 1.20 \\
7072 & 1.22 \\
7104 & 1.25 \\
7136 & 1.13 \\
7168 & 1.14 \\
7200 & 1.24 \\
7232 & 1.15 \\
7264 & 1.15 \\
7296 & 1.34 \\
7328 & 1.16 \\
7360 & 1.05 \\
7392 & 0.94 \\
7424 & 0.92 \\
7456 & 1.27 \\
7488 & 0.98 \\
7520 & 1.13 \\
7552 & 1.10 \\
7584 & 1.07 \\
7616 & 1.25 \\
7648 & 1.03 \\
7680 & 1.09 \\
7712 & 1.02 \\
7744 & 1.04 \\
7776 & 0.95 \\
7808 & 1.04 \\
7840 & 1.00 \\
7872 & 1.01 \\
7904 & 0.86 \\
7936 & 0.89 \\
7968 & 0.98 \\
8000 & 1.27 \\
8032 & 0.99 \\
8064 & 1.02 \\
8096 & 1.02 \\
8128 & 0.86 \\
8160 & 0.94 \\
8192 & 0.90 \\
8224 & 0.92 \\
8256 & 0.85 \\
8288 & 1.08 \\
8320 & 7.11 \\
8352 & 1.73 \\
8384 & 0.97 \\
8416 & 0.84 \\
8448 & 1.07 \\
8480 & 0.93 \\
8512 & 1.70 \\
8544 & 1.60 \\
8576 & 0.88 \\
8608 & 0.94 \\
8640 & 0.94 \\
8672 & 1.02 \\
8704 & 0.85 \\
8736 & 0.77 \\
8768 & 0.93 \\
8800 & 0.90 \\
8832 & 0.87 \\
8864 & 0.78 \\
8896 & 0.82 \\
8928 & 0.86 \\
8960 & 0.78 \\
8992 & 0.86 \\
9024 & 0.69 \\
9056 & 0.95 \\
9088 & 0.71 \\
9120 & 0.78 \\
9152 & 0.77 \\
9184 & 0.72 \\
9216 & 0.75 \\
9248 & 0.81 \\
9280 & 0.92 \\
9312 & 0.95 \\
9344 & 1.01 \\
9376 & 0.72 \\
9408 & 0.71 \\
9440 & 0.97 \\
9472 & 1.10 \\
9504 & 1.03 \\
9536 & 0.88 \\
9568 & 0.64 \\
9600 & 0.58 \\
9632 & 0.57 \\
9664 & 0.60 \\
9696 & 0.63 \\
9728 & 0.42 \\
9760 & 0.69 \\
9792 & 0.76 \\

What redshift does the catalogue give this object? 0.27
